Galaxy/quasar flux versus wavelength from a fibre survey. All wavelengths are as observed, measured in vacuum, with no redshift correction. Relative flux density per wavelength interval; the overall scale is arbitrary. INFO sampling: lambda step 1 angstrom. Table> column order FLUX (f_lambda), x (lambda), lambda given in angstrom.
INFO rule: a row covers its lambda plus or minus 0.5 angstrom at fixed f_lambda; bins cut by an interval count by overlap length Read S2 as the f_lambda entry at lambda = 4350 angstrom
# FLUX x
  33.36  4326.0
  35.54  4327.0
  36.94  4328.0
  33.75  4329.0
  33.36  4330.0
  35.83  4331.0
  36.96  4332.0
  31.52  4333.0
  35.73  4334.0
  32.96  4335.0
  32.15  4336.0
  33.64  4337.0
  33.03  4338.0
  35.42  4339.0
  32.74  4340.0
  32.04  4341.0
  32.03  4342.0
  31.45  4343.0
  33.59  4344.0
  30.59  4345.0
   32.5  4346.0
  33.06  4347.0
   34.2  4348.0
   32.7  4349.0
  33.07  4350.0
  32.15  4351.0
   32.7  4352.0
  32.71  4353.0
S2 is 33.07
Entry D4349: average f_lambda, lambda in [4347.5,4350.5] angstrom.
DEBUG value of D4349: 33.3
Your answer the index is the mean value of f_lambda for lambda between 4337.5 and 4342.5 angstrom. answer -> 33.1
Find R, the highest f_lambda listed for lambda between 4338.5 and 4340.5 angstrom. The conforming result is 35.42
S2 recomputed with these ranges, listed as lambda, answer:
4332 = 36.96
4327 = 35.54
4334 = 35.73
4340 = 32.74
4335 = 32.96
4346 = 32.5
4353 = 32.71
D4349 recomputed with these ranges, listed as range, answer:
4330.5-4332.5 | 36.4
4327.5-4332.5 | 35.4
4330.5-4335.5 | 34.6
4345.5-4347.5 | 32.8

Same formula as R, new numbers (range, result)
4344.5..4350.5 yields 34.2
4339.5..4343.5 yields 32.74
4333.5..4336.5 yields 35.73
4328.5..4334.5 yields 36.96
